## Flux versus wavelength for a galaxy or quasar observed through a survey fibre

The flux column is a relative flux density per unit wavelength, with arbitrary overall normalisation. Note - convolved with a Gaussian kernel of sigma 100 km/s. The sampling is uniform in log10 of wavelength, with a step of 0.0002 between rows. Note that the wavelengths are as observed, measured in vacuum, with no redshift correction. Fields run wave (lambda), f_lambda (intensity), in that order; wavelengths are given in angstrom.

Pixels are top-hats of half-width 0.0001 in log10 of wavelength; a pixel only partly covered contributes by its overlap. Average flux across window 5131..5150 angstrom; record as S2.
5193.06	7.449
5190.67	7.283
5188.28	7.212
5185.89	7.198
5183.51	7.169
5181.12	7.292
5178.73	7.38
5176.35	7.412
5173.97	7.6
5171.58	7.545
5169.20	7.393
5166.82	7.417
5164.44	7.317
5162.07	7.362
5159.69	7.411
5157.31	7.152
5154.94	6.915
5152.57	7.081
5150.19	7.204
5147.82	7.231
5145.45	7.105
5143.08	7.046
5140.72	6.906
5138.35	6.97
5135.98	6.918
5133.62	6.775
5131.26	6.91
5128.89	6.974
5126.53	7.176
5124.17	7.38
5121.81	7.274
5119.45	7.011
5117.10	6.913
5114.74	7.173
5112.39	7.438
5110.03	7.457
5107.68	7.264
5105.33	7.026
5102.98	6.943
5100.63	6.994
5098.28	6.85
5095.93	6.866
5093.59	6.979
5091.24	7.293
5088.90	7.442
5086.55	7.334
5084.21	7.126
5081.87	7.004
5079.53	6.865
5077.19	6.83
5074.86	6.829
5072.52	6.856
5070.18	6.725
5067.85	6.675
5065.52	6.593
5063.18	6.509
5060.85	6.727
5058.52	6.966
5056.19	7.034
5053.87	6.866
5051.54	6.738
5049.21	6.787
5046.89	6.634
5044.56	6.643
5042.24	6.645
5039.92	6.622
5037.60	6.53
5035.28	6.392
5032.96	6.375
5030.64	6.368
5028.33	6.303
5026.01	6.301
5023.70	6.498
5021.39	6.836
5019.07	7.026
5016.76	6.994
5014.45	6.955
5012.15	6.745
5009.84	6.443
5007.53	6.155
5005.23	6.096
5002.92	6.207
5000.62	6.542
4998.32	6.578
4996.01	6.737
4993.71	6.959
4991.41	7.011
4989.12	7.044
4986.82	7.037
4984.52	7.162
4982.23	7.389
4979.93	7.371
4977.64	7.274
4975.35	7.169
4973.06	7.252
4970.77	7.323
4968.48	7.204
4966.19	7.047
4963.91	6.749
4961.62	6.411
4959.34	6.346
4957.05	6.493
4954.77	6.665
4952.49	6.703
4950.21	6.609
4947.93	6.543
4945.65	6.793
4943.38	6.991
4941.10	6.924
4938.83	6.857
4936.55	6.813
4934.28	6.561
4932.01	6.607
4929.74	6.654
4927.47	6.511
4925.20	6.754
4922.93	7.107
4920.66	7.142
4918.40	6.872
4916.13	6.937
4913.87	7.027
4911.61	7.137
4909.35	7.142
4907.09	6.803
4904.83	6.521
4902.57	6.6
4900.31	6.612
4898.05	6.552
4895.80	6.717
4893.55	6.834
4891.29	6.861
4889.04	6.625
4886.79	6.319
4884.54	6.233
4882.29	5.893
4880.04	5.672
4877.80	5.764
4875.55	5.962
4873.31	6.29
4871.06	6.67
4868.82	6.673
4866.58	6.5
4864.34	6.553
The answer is 7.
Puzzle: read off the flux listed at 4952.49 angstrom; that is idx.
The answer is 6.703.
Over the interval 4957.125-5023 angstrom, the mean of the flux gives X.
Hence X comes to 6.85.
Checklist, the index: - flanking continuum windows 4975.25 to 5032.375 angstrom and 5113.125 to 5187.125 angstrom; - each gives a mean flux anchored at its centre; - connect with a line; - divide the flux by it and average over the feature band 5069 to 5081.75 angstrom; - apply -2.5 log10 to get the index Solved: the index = 0.02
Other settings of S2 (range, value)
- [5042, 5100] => 6.88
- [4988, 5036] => 6.6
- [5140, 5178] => 7.26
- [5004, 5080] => 6.65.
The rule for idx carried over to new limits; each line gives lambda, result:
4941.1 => 6.924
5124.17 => 7.38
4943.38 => 6.991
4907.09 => 6.803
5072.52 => 6.856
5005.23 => 6.096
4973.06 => 7.252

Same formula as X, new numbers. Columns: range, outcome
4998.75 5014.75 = 6.43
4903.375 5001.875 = 6.88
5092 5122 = 7.09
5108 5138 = 7.12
